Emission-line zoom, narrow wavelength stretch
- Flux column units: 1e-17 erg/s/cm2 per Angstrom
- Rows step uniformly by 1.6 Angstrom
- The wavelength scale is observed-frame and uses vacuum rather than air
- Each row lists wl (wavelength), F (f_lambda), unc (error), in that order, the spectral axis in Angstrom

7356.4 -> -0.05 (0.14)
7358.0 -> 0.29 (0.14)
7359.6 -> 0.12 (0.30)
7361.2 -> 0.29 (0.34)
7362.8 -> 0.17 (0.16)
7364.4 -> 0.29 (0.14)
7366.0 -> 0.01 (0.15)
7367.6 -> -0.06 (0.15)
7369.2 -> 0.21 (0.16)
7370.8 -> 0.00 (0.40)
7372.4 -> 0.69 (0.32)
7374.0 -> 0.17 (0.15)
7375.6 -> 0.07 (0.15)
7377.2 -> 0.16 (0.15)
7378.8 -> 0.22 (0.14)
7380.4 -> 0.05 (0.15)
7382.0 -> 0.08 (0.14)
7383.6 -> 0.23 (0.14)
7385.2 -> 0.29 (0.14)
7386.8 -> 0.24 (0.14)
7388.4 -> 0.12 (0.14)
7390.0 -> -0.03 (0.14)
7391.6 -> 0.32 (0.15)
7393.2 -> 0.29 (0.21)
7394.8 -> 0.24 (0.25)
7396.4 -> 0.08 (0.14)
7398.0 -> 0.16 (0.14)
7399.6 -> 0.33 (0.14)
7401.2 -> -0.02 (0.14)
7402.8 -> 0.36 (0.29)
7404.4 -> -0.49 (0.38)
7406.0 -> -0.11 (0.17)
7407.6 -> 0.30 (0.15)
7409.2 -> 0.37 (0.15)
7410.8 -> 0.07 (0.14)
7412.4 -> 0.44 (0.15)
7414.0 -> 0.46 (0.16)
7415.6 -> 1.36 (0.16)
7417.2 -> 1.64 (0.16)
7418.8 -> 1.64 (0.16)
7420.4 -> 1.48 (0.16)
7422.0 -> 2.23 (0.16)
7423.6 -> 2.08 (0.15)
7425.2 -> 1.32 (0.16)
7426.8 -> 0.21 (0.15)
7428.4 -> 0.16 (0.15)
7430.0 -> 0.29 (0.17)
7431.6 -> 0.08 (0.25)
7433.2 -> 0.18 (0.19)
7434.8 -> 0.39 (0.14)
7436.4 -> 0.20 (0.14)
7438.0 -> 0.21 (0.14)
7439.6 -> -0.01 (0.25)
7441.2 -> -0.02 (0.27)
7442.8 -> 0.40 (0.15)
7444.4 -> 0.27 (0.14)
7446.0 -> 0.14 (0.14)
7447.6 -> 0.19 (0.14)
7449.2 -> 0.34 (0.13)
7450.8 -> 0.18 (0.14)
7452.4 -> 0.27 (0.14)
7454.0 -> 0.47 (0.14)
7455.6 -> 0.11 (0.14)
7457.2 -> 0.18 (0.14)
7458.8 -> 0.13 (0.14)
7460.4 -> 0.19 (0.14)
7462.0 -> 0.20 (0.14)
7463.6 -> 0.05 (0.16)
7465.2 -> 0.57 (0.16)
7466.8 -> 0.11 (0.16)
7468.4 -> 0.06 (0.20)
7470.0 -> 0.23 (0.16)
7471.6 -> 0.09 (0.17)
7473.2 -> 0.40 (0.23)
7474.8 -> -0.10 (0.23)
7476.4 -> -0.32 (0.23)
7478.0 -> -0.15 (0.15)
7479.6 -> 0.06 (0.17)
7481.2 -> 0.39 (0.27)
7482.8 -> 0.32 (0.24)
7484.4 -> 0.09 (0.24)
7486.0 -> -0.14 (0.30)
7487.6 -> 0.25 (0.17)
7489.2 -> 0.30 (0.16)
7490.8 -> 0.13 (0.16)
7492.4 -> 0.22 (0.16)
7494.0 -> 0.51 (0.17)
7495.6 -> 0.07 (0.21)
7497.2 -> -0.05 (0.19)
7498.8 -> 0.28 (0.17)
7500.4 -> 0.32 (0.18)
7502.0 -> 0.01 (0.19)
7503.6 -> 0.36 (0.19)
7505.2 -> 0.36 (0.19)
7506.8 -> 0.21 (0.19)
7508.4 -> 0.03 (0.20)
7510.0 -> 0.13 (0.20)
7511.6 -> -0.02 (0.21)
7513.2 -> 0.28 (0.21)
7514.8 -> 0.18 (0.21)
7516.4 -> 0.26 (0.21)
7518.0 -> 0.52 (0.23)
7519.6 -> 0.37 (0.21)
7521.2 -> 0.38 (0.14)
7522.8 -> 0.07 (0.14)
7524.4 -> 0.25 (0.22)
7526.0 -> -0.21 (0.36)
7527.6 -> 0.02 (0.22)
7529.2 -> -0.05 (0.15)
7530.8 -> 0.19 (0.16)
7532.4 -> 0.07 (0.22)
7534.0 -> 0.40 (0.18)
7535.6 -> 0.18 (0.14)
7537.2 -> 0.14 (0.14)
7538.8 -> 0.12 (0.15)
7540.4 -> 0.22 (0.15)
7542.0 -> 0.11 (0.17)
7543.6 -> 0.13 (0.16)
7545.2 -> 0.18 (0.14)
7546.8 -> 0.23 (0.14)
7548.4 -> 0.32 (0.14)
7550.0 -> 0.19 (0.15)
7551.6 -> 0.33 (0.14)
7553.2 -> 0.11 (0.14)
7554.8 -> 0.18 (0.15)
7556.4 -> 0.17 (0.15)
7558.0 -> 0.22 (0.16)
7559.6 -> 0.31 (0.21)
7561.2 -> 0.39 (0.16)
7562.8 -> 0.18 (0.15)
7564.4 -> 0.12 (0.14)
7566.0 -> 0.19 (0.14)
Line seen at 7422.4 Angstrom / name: [O II]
